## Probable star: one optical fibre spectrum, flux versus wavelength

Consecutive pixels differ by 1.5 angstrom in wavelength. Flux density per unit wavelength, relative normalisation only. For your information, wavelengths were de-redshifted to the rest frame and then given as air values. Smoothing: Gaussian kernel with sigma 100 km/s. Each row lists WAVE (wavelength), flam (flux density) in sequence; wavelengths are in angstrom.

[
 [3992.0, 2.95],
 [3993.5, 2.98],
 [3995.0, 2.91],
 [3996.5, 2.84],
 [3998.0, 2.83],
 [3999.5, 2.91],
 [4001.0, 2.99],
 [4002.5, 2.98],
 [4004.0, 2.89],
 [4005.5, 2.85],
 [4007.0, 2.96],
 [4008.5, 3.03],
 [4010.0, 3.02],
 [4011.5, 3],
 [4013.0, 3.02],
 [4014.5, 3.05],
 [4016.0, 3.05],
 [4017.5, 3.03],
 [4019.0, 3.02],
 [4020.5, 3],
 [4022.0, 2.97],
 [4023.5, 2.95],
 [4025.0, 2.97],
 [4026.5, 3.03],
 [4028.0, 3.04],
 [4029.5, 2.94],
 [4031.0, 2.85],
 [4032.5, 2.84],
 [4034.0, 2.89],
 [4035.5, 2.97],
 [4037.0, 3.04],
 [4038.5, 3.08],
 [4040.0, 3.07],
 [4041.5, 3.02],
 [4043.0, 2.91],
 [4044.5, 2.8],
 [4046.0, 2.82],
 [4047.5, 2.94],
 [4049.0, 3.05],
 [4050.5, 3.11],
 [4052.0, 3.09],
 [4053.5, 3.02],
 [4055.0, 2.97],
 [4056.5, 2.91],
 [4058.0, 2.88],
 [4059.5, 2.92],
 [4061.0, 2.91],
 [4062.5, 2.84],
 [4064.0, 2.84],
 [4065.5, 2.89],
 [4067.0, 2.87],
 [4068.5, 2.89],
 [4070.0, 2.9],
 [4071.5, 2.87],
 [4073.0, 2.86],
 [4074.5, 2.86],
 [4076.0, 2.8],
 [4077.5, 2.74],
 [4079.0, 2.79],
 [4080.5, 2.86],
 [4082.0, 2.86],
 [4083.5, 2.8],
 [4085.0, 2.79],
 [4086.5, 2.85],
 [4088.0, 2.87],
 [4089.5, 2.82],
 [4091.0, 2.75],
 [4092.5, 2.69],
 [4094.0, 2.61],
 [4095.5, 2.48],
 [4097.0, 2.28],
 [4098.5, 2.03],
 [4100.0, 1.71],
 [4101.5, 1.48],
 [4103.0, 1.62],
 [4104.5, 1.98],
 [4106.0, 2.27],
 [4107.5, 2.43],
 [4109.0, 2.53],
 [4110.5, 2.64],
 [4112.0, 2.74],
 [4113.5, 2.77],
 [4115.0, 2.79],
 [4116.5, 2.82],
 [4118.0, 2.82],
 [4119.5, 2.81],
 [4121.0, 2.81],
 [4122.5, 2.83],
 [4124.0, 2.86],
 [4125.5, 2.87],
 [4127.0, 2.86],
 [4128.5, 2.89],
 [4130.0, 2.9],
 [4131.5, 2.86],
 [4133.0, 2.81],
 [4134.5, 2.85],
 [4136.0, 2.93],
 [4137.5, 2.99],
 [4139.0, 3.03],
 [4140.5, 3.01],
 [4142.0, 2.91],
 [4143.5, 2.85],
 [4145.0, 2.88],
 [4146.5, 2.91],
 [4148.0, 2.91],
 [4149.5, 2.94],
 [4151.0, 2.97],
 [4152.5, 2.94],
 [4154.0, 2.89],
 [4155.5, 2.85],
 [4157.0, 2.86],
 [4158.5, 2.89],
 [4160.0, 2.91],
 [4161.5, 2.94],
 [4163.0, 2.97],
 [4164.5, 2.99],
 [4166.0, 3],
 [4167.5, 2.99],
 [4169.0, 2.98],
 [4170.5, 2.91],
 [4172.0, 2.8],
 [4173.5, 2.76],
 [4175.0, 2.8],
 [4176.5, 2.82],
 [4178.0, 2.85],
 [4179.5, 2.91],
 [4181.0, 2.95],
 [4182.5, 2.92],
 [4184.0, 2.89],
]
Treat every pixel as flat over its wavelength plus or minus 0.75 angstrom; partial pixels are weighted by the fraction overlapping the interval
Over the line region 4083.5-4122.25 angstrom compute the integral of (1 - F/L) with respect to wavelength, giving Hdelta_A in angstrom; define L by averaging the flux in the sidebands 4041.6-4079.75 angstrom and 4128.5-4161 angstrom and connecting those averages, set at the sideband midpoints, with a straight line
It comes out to 5.3 angstrom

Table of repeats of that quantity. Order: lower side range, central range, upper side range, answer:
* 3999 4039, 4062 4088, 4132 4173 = 1.0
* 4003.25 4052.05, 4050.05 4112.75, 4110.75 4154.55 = 5.6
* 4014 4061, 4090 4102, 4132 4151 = 2.7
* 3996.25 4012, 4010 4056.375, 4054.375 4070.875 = -1.1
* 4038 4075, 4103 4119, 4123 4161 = 2.1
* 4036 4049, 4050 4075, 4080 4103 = -1.3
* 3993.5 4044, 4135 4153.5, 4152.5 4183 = -0.2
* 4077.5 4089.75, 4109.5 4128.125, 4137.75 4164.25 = 0.5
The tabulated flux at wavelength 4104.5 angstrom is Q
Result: 1.98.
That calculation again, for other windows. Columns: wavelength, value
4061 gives 2.91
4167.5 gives 2.99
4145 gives 2.88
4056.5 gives 2.91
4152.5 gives 2.94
